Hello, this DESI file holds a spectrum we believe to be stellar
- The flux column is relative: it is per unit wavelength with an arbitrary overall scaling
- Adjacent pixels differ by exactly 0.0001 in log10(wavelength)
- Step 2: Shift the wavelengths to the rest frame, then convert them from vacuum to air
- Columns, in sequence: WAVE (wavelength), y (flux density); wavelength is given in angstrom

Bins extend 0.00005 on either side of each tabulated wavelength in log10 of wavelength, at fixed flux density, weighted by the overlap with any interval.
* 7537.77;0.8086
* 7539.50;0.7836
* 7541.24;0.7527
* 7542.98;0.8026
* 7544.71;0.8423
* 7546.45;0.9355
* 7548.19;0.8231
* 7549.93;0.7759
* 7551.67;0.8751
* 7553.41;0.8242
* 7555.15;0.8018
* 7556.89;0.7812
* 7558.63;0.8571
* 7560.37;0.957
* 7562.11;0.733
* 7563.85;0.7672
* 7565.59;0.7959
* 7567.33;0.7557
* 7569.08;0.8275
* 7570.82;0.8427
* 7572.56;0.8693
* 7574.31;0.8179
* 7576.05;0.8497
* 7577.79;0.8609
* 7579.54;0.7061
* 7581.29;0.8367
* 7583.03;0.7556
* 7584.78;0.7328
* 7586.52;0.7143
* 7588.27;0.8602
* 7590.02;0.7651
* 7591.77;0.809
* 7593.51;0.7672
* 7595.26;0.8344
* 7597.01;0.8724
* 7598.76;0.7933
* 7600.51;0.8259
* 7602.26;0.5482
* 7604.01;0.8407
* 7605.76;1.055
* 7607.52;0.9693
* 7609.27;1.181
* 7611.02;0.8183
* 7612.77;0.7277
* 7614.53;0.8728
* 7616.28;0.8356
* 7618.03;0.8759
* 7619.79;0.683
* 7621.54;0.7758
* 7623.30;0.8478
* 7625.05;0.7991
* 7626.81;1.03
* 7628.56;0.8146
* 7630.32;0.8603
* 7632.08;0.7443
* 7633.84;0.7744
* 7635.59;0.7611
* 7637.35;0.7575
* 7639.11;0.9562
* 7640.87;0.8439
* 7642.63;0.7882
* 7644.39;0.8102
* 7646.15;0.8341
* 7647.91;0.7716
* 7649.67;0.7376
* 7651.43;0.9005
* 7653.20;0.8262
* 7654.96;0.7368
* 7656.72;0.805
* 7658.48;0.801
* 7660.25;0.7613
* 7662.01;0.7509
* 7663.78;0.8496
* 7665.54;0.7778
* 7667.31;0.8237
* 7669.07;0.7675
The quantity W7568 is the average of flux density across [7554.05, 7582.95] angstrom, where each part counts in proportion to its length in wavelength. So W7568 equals 0.815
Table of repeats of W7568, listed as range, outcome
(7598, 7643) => 0.838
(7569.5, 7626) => 0.824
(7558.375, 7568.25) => 0.808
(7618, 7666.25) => 0.809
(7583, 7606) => 0.793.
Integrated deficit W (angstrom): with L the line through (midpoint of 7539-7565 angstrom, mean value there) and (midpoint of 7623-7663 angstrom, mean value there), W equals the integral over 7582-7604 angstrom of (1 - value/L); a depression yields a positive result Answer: 1.1 angstrom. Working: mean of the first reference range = 0.821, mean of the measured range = 0.777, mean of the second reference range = 0.813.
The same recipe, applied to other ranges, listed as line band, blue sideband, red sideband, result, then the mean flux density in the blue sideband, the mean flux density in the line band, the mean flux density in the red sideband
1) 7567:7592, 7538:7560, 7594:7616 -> 1.24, 0.824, 0.801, 0.859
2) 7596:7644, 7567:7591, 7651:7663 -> -2.52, 0.8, 0.839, 0.793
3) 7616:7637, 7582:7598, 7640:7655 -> -0.32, 0.791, 0.815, 0.809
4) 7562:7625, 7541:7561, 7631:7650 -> 0.09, 0.837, 0.818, 0.801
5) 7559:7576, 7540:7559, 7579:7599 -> -0.30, 0.823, 0.821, 0.789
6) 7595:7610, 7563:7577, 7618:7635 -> -1.14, 0.816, 0.879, 0.817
